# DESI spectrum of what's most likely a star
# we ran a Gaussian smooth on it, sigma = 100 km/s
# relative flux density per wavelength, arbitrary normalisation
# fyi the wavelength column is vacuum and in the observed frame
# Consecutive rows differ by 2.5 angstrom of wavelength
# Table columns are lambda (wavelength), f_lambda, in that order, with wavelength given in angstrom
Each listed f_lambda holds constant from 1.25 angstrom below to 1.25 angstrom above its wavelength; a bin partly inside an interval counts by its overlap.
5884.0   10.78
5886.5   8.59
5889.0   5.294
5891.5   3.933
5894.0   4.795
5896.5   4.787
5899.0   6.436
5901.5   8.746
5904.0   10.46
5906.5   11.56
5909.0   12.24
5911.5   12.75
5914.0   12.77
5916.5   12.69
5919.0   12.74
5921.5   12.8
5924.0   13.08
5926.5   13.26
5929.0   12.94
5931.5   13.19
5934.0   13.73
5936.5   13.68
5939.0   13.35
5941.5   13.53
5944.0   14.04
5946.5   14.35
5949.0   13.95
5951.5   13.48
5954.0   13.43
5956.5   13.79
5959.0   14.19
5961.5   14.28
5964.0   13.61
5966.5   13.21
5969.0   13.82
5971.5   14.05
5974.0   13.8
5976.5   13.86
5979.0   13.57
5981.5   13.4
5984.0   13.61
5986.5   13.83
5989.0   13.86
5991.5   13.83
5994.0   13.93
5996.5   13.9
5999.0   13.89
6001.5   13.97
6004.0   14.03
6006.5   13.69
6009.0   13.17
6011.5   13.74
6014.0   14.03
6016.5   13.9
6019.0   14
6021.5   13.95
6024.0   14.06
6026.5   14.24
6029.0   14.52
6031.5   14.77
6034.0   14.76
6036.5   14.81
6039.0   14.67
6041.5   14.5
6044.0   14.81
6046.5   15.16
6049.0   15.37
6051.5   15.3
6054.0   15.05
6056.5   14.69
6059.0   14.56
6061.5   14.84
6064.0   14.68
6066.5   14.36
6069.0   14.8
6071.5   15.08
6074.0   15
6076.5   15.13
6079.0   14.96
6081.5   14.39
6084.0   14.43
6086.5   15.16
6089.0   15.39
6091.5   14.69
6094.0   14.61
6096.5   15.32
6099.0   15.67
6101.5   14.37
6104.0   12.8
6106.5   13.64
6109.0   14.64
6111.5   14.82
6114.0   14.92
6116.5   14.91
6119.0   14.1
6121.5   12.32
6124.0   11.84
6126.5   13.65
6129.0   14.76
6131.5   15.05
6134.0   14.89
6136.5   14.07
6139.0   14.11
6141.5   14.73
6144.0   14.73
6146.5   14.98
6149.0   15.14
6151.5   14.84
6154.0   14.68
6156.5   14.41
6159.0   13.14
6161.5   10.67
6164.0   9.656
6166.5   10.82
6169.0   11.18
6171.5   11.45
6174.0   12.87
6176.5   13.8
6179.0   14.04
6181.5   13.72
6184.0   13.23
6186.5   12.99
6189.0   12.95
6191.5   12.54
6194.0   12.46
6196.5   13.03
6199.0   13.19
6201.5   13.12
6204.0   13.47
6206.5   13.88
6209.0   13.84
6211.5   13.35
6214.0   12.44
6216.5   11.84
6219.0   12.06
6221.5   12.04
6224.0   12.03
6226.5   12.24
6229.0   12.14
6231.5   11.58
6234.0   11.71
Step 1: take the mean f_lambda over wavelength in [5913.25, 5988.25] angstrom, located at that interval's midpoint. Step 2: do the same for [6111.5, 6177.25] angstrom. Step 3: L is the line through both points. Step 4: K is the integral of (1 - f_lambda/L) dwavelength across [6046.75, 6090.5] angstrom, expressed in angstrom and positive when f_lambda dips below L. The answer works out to -4.4 angstrom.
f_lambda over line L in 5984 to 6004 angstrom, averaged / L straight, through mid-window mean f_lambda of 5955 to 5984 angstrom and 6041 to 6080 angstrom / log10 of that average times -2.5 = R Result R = 0.02 mag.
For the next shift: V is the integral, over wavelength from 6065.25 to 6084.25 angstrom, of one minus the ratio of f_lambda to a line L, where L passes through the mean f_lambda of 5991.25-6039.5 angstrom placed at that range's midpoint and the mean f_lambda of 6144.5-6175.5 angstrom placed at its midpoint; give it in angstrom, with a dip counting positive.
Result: -1.7 angstrom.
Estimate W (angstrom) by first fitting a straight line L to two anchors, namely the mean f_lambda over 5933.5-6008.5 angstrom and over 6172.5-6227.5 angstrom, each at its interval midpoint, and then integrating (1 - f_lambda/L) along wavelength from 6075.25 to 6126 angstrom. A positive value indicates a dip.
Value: -4.10 angstrom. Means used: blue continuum 13.8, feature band 14.4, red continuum 13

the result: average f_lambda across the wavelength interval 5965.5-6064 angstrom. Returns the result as 14.2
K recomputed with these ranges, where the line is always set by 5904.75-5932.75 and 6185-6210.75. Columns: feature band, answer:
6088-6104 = -2.3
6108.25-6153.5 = -4.6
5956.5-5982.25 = -2.0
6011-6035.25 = -2.5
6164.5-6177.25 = 1.3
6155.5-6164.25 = 0.6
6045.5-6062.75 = -2.8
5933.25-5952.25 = -1.6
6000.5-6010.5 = -0.7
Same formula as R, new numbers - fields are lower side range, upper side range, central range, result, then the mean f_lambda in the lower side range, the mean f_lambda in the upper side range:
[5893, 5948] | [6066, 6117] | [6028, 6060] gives -0.07 mag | 11.8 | 14.7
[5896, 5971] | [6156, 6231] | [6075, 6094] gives -0.18 mag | 12.7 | 12.6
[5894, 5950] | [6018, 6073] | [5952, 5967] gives -0.08 mag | 12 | 14.7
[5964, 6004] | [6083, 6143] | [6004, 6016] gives 0.01 mag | 13.8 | 14.4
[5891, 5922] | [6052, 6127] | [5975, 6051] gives -0.13 mag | 9.81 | 14.5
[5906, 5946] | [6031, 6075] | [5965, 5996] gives 0.01 mag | 13.1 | 14.8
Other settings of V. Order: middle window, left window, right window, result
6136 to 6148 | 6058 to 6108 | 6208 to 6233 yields -0.8 angstrom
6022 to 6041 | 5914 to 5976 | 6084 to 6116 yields -0.5 angstrom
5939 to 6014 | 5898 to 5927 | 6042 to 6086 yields -4.7 angstrom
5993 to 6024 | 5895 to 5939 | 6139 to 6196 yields -4.2 angstrom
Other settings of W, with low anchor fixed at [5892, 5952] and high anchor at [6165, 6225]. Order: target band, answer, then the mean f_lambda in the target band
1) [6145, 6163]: -1.89 angstrom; 13.9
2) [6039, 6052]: -2.94 angstrom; 15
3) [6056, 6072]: -3.15 angstrom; 14.7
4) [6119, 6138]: -1.98 angstrom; 13.8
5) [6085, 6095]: -2.09 angstrom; 15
